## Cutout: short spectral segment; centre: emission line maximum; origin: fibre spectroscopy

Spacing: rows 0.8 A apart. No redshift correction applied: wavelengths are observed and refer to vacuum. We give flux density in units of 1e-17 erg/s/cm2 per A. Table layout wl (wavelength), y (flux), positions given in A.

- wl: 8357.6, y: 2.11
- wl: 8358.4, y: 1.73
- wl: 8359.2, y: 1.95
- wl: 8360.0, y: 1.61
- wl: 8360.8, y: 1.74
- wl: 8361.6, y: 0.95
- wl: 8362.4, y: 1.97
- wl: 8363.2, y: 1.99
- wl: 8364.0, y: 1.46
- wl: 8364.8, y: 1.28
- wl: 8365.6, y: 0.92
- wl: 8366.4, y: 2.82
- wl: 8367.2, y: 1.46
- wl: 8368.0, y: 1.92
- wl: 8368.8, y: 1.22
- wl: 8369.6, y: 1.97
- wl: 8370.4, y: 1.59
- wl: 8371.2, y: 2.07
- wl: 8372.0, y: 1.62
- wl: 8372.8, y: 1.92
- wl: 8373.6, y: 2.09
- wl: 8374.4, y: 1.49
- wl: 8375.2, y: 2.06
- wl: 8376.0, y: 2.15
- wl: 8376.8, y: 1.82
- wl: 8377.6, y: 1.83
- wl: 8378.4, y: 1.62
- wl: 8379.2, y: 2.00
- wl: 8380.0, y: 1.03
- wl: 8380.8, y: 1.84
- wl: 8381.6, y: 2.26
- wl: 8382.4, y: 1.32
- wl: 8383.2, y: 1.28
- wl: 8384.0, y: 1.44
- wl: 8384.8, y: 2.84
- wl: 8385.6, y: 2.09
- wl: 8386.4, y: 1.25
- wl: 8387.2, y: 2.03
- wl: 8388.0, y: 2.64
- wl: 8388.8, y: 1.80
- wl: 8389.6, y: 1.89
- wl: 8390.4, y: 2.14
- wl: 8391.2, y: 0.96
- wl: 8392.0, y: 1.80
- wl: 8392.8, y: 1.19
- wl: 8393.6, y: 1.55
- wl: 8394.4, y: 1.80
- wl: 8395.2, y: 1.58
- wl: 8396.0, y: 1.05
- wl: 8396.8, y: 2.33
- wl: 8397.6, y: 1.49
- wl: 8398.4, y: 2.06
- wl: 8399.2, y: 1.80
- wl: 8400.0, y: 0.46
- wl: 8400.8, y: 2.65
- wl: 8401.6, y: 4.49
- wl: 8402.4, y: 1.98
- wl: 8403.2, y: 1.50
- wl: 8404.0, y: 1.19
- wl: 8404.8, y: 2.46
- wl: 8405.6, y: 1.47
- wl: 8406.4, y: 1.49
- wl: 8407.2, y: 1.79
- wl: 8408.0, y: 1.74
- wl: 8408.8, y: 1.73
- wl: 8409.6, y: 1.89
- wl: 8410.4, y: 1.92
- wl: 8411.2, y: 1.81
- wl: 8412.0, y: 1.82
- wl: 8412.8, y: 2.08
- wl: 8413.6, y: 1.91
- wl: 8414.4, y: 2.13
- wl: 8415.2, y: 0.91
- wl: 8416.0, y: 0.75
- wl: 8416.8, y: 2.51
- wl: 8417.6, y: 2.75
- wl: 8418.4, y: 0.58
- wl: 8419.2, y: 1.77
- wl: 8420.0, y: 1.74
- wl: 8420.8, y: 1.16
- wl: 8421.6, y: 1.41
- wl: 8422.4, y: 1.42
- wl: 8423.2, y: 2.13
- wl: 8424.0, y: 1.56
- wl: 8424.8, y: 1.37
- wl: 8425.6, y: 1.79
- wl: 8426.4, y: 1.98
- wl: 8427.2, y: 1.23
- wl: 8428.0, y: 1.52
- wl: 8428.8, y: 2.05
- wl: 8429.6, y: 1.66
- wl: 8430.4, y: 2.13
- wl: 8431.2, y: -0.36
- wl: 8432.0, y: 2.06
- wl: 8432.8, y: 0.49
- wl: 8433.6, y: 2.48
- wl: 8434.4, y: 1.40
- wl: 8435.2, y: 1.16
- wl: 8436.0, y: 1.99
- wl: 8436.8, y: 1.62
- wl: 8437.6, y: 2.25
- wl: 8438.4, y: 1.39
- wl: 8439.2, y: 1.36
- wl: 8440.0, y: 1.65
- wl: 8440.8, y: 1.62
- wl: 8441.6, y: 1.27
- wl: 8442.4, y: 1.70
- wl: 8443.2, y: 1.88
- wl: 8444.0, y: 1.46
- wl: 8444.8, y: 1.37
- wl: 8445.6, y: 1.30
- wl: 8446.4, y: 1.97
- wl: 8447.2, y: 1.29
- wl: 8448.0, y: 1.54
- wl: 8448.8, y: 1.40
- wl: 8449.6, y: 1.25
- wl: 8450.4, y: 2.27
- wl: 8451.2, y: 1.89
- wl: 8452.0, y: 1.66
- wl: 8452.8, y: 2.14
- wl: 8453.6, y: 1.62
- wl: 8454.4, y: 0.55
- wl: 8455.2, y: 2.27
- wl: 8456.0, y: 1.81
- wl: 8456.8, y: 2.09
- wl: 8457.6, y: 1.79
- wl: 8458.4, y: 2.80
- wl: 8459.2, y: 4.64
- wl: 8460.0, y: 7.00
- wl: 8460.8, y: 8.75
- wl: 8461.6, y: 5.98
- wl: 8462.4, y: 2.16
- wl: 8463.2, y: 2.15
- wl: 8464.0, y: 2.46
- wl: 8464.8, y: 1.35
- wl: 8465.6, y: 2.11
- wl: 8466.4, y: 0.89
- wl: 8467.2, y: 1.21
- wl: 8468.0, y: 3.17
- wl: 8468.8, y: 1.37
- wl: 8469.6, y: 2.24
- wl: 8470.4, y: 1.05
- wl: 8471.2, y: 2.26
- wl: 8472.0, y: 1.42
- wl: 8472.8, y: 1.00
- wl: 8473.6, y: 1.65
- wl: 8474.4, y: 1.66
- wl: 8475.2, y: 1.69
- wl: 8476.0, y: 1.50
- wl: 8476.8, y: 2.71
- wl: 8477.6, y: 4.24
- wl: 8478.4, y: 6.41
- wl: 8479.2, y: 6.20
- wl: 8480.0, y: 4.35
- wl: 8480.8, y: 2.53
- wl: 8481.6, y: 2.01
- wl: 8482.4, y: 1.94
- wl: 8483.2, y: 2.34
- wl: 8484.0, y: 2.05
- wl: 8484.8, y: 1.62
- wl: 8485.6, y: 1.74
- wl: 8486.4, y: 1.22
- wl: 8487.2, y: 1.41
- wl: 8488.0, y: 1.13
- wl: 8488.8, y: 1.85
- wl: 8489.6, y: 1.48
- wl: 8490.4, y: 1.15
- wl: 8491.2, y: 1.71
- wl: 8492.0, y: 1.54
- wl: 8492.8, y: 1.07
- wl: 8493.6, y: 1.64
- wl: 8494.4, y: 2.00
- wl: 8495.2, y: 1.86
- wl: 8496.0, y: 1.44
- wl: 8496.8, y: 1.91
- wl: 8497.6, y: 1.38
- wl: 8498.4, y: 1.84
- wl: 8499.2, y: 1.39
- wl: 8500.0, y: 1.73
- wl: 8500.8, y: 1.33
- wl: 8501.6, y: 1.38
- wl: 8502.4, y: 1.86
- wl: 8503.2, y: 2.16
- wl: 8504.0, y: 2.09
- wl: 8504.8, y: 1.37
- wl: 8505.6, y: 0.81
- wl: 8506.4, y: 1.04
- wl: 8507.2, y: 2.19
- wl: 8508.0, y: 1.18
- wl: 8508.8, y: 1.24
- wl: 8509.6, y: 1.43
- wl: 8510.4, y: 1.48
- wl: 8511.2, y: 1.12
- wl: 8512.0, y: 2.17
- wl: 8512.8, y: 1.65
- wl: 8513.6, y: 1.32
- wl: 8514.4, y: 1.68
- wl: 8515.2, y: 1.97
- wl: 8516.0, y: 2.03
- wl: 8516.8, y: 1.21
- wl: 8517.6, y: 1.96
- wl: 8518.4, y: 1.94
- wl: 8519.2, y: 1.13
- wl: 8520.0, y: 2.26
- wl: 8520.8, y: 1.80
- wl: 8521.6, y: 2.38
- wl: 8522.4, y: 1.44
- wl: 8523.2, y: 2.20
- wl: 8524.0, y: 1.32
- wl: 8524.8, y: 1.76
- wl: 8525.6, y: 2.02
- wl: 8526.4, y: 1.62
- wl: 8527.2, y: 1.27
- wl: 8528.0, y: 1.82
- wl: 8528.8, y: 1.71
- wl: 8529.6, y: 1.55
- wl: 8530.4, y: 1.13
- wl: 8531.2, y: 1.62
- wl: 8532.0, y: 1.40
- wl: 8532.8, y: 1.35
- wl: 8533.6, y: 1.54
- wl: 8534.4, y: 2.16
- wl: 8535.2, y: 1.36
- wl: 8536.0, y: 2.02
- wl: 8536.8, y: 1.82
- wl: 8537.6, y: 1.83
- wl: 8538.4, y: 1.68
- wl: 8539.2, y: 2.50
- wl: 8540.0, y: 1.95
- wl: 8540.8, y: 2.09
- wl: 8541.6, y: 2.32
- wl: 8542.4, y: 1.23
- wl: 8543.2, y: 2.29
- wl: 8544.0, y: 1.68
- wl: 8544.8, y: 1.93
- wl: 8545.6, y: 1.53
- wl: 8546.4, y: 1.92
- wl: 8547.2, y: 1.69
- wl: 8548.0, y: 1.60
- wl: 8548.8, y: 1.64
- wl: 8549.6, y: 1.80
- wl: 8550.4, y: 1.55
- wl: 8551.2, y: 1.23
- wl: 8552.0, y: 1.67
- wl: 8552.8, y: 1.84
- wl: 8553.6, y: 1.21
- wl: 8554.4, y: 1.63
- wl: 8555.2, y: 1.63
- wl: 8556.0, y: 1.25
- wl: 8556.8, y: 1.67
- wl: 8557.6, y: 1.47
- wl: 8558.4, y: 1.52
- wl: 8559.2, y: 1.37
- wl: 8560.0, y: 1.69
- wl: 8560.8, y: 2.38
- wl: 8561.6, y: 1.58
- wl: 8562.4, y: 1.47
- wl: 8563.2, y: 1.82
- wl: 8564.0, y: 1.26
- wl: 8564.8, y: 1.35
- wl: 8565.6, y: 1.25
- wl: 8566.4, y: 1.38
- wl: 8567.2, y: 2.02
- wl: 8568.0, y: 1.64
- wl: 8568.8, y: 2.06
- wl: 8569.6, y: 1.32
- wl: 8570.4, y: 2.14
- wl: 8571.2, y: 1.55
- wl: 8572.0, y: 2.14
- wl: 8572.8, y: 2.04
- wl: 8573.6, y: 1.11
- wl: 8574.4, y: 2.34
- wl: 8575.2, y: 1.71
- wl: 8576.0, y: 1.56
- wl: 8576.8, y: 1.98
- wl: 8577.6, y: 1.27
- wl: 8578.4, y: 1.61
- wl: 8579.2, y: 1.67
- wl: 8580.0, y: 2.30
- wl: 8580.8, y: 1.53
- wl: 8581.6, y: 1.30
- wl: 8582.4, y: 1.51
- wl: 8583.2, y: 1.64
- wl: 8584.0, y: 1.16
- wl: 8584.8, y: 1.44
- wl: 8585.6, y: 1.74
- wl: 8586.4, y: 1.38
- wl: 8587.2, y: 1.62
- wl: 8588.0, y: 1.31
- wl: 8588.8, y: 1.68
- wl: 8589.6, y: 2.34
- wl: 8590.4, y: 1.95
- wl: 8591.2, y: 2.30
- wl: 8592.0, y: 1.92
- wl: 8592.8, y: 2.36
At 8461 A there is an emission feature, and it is [S II]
